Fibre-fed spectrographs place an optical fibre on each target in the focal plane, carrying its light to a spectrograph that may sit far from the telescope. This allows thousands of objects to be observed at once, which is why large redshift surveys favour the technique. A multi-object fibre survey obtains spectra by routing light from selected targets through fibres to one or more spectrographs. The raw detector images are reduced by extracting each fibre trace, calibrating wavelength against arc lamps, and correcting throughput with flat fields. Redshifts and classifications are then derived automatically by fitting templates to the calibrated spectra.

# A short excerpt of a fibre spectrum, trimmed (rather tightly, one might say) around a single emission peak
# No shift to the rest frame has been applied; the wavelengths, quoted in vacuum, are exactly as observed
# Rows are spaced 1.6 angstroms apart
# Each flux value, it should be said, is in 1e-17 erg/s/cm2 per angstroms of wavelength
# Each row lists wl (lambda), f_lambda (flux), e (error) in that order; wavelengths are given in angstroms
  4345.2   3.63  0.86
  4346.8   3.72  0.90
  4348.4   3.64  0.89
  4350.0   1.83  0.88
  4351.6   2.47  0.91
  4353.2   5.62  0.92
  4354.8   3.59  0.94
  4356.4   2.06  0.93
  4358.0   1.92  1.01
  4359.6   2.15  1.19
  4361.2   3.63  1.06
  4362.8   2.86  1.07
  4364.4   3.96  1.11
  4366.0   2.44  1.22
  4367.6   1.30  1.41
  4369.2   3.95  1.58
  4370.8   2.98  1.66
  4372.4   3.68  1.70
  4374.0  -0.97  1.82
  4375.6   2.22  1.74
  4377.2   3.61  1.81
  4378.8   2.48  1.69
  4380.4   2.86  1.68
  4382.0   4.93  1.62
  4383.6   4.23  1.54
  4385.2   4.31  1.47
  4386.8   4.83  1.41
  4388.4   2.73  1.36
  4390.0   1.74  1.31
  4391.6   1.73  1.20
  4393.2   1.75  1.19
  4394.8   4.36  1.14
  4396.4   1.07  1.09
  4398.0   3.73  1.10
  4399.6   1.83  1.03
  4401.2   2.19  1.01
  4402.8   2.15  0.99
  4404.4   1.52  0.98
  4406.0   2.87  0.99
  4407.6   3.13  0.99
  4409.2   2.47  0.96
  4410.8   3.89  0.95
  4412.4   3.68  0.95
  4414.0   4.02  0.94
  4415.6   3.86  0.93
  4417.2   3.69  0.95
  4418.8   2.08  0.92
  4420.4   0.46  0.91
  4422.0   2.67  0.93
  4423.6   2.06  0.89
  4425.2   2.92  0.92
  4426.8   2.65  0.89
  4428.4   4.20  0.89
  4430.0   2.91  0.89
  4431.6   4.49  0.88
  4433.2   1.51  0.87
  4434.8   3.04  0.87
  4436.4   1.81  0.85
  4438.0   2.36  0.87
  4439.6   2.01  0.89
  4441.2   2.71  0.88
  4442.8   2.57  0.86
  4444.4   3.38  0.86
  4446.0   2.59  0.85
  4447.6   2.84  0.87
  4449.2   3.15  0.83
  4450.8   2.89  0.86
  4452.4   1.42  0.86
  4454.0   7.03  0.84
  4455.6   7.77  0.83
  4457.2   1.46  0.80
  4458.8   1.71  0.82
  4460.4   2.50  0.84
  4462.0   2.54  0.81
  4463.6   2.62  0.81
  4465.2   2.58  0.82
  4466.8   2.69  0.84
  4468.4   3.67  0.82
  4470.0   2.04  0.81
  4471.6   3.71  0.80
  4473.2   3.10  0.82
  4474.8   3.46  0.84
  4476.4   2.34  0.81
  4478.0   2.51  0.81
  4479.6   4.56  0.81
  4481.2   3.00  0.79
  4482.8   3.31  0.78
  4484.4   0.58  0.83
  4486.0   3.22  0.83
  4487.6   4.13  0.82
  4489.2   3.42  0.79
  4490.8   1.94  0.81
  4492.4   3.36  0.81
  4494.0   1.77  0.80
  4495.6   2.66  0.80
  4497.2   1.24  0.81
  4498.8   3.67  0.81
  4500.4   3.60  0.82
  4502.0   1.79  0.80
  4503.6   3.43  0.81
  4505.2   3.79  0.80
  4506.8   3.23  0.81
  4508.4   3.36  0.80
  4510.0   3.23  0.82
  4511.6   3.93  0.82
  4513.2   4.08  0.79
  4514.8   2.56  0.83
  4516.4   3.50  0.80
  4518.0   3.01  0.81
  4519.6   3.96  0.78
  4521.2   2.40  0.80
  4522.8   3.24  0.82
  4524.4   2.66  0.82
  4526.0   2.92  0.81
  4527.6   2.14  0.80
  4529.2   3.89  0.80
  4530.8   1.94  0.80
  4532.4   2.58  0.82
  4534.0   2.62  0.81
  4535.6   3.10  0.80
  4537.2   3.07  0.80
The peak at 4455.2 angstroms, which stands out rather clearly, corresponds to H-gamma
